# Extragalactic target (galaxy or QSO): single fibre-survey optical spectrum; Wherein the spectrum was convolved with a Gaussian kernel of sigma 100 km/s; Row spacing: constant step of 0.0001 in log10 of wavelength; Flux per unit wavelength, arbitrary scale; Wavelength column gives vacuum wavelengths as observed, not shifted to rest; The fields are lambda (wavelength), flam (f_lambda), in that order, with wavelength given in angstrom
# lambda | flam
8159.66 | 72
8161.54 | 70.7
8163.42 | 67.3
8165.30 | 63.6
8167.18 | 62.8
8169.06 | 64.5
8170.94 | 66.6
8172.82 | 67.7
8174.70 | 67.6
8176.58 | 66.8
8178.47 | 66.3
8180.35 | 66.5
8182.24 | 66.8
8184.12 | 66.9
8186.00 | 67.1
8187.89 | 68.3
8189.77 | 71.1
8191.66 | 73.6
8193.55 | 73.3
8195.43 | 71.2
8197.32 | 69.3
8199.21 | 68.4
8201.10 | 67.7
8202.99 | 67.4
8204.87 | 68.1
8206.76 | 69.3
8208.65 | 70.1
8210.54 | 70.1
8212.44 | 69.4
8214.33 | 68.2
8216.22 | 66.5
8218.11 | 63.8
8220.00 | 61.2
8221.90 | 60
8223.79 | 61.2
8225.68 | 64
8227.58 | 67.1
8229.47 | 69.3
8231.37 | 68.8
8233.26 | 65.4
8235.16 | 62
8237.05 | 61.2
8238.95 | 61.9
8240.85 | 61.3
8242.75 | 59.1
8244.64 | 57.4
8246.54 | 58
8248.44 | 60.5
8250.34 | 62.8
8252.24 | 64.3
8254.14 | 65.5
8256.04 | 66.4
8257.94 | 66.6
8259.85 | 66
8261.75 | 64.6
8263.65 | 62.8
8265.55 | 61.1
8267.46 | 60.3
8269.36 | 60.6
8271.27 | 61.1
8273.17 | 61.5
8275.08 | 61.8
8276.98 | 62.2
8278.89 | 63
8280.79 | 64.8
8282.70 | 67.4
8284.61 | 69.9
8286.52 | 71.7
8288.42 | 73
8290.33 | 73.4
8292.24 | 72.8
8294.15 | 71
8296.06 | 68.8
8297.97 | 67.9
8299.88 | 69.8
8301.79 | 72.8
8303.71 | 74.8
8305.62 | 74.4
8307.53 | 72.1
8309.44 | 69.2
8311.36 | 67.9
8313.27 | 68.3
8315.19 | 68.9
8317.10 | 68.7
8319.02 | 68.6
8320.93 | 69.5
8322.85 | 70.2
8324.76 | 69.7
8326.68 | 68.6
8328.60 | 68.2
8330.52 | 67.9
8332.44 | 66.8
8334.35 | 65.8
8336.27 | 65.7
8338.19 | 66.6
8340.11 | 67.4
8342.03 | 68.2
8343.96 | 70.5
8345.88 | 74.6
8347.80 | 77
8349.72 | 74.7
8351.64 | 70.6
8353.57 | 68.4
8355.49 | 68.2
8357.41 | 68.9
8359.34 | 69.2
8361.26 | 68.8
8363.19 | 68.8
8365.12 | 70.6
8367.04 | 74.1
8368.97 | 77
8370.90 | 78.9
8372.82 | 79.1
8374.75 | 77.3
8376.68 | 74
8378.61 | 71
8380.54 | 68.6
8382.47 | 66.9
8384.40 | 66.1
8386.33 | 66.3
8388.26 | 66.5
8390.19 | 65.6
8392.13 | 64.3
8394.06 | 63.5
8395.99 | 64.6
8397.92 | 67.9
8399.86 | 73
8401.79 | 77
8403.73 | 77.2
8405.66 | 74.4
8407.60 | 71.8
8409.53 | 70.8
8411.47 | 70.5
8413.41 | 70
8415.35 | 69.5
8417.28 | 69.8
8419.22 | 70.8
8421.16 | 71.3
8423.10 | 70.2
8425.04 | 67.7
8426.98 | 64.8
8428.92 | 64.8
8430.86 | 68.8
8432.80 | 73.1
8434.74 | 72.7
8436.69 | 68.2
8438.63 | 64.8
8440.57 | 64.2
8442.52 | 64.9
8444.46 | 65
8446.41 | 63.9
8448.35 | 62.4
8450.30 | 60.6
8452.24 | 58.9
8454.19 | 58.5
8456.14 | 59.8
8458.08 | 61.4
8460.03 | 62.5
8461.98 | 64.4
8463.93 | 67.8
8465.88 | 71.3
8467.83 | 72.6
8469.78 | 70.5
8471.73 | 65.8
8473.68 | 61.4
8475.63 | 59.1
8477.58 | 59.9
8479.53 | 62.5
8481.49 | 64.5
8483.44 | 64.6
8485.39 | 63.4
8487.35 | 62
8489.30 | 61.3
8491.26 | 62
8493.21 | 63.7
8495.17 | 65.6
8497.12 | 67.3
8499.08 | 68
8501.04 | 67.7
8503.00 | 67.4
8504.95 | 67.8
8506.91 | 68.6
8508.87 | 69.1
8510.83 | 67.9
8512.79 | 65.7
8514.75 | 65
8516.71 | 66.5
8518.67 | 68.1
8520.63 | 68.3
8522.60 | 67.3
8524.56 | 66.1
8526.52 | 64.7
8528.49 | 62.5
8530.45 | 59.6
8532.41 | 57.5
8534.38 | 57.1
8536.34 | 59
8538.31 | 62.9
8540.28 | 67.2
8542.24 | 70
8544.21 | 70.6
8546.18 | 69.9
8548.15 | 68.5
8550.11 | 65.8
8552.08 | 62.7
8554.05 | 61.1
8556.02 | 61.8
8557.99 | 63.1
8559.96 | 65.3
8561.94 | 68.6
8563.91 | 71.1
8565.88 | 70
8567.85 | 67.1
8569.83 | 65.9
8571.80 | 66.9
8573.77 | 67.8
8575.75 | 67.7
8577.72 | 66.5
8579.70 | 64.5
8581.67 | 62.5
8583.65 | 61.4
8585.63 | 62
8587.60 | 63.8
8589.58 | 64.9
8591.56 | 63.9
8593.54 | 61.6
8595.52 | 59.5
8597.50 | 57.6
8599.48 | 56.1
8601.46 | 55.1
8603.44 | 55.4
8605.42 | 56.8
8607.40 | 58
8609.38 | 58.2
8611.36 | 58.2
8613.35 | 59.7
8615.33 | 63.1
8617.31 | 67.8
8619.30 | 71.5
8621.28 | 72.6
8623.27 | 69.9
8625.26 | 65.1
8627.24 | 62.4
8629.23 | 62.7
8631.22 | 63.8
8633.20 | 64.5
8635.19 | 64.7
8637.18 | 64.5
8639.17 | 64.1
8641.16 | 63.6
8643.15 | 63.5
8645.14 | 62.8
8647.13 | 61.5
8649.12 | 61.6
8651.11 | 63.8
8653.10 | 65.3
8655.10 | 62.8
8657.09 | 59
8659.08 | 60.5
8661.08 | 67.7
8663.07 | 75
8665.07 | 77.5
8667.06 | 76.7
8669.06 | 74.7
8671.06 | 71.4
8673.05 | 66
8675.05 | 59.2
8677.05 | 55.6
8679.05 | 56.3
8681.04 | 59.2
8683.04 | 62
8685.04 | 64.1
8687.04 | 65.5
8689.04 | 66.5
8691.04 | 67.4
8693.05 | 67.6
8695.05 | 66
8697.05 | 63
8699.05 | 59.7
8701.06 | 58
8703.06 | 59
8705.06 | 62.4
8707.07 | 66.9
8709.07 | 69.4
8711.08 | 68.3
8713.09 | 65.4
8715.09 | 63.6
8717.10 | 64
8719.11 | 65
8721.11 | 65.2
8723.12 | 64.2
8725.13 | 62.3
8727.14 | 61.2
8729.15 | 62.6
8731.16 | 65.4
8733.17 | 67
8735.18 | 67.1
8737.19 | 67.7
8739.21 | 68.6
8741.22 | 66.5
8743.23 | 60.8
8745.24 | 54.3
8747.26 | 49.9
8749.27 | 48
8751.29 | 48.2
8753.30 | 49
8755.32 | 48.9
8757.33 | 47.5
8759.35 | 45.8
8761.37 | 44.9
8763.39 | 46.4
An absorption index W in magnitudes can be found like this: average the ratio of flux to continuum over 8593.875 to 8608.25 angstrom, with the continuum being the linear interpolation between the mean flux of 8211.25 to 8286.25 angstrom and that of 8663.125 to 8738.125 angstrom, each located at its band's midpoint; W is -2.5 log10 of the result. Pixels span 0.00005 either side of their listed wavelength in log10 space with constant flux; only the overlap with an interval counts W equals 0.14 mag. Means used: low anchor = 63.7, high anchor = 65.1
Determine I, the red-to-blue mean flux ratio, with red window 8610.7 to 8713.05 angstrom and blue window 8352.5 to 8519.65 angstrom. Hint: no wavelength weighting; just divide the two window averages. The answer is 0.96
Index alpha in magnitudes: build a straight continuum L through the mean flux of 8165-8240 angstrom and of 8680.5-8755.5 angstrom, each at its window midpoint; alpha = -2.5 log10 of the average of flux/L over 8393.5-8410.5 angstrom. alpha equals -0.10 mag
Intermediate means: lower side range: 66.8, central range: 71.3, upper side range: 62.3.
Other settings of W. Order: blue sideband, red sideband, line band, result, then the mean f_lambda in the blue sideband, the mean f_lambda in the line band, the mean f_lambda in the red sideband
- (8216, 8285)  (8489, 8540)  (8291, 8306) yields -0.128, 63.2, 71.4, 64.9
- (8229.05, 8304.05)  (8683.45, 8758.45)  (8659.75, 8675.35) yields -0.149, 65.2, 71.3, 61.8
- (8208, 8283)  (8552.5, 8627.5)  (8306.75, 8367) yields -0.094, 63.7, 69.4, 63.5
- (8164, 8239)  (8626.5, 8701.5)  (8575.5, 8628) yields 0.042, 66.8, 62.4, 64.5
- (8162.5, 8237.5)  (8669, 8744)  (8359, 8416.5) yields -0.077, 67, 70.8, 64.2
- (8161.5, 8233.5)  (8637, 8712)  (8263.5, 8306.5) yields -0.009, 67.3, 67.3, 64.7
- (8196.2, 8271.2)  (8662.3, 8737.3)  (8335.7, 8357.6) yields -0.089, 64.5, 70.2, 65.2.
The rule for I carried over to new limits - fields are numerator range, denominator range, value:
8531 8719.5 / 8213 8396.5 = 0.95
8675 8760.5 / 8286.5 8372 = 0.87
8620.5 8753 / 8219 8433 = 0.94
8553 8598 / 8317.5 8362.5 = 0.93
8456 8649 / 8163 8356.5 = 0.96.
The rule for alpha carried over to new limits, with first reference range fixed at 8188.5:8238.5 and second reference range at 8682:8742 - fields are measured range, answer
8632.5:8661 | 0.03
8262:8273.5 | 0.09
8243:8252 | 0.12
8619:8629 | -0.04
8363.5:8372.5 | -0.13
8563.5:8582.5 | -0.03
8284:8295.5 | -0.08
